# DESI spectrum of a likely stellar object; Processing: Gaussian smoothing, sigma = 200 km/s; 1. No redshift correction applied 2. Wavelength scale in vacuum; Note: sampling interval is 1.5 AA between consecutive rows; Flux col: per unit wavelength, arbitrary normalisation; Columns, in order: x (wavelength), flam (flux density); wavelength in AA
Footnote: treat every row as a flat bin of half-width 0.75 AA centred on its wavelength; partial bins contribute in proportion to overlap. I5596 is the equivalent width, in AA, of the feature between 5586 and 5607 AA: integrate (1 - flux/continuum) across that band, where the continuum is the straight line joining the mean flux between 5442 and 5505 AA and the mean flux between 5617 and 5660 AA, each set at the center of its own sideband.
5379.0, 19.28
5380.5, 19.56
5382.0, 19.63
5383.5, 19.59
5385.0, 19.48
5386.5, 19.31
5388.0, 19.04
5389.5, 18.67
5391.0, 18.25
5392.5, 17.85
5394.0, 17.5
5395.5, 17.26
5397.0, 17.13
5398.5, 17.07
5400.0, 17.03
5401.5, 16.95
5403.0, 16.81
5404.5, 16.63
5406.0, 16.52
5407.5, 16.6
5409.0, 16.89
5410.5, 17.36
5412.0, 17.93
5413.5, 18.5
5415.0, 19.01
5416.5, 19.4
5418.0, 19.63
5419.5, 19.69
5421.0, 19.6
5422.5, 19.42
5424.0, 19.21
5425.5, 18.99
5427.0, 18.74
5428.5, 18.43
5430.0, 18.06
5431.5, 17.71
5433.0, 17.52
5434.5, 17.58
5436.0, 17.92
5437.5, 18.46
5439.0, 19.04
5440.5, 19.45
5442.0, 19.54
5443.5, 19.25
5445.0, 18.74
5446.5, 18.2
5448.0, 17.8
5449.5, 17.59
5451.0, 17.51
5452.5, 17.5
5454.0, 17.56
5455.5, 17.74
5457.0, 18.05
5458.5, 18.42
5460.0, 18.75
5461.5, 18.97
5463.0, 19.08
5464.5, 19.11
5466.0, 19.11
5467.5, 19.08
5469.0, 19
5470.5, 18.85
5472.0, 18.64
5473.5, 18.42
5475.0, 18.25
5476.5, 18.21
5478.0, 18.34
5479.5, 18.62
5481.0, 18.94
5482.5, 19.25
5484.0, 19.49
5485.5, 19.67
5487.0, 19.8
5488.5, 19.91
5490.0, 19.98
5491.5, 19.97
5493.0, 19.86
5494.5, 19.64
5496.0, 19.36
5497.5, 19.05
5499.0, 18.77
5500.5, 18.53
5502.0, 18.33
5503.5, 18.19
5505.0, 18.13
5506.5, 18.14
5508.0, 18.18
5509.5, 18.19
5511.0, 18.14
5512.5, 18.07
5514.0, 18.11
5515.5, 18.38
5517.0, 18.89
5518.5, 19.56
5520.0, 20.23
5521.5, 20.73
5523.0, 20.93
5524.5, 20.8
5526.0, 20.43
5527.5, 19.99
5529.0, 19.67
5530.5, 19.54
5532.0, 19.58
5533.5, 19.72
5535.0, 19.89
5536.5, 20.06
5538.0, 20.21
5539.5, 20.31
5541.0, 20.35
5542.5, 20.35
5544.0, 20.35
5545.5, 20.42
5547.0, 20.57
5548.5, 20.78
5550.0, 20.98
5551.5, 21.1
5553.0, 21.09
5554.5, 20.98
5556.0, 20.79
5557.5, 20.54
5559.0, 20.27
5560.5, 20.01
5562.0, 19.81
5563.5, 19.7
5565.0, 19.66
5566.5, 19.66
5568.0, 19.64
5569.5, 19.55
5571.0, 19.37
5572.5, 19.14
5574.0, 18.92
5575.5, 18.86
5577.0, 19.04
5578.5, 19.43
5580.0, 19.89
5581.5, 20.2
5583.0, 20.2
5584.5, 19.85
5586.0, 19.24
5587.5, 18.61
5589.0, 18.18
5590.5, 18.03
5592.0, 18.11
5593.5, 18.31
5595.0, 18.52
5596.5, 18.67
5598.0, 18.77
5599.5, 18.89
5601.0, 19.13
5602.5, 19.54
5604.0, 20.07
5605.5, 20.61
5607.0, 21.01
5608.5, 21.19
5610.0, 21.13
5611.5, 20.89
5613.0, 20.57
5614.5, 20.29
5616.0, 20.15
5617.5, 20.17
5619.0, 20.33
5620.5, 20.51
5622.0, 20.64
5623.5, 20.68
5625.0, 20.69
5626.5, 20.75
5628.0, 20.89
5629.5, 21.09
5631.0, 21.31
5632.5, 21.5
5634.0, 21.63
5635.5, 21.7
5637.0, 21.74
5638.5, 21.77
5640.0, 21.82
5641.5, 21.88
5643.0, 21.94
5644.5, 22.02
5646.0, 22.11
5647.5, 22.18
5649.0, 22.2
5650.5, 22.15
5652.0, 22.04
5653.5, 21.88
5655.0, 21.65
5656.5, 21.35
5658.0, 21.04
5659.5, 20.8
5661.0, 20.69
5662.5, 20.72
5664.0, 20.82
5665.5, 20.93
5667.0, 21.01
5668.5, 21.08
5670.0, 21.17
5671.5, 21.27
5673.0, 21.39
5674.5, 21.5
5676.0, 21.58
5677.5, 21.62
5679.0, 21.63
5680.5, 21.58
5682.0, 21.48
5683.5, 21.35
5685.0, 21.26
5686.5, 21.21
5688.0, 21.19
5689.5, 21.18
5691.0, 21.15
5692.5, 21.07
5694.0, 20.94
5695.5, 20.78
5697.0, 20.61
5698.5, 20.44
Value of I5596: 1.8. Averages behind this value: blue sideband 18.8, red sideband 21.4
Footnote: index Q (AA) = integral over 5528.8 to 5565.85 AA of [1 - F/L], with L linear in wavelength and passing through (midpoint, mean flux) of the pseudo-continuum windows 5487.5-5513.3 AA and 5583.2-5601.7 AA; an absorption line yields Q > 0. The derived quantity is -2.9 AA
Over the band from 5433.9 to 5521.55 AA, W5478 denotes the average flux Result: 18.7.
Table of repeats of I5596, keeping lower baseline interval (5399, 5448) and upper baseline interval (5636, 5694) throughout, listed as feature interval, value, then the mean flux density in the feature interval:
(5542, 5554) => -0.5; 20.7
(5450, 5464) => 0.4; 18.2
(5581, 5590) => 0.5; 19.3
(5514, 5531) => -0.2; 19.8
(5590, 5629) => 1.4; 20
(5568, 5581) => 0.6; 19.3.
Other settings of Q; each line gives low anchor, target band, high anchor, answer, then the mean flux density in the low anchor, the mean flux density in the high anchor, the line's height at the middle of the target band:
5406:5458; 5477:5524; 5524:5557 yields 1.3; 18.3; 20.4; 19.6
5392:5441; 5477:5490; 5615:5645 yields -0.2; 18.1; 21.1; 19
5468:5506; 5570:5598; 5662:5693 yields 1.6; 19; 21.3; 20.1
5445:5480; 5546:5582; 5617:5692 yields -0.1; 18.4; 21.3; 19.9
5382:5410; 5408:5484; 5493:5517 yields -1.8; 17.7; 18.5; 18.1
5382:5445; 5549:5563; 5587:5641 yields -0.7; 18.3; 20.2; 19.7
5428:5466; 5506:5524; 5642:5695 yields 0.3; 18.3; 21.4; 19.3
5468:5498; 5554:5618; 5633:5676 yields 2.9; 19.2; 21.5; 20.6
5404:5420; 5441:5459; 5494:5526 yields 0.2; 18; 19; 18.4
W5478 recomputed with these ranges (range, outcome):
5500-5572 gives 19.7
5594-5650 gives 20.8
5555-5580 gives 19.7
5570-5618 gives 19.5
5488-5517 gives 18.8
